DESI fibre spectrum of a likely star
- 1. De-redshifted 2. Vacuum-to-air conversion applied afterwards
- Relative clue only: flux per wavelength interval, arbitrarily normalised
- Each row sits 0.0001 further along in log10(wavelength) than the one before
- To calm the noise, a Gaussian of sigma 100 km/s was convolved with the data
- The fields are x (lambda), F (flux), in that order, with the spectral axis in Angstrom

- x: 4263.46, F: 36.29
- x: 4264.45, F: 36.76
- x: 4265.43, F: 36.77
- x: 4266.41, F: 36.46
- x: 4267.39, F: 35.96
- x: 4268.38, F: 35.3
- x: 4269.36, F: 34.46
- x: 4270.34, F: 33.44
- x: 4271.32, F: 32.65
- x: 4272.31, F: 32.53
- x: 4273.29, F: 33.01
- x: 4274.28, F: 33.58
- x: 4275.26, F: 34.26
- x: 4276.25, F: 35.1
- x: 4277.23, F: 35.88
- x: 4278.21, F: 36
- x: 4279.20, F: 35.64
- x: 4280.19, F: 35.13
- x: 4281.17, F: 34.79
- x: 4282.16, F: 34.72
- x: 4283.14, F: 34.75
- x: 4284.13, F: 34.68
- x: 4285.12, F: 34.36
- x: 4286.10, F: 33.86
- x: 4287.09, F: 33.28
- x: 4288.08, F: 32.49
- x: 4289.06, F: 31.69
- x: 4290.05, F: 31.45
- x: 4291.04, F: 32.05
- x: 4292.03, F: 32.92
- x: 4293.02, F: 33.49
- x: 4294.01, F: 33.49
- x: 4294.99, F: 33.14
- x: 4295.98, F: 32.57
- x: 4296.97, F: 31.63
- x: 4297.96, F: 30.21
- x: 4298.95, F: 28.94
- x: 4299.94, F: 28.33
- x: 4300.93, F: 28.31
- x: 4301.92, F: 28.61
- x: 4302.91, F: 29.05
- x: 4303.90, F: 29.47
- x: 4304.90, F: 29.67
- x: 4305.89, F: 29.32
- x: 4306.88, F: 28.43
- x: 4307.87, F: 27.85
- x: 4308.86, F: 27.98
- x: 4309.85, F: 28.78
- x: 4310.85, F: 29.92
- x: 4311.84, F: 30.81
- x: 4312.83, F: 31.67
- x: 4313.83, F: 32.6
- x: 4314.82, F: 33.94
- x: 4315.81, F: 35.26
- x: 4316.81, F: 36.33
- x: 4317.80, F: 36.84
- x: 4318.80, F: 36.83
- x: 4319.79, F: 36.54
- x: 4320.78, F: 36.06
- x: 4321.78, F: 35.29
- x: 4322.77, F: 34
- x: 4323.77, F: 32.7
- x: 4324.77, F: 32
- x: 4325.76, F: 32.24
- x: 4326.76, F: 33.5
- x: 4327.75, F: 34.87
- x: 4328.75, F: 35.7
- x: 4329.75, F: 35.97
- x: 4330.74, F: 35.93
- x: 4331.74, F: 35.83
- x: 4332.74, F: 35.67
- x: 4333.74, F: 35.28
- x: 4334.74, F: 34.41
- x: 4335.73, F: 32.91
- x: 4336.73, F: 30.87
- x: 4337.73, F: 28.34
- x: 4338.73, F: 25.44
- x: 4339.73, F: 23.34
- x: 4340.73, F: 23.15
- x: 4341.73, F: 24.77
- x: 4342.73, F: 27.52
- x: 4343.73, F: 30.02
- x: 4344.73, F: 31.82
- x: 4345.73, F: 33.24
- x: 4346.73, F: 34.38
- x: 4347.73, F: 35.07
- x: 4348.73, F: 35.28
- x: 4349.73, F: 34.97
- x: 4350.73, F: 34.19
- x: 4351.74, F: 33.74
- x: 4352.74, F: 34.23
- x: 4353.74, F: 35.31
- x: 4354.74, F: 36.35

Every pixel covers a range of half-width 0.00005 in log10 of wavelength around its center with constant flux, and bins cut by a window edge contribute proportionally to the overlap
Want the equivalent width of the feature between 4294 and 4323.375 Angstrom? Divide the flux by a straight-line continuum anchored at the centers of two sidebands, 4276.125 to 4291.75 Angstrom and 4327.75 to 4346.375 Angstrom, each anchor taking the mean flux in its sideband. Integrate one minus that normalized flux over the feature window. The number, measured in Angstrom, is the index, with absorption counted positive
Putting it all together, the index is 0.9 Angstrom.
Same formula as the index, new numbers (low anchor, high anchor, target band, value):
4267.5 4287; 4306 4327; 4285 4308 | 1.8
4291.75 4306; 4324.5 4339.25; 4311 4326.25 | -0.9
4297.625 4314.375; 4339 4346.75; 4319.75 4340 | -3.3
